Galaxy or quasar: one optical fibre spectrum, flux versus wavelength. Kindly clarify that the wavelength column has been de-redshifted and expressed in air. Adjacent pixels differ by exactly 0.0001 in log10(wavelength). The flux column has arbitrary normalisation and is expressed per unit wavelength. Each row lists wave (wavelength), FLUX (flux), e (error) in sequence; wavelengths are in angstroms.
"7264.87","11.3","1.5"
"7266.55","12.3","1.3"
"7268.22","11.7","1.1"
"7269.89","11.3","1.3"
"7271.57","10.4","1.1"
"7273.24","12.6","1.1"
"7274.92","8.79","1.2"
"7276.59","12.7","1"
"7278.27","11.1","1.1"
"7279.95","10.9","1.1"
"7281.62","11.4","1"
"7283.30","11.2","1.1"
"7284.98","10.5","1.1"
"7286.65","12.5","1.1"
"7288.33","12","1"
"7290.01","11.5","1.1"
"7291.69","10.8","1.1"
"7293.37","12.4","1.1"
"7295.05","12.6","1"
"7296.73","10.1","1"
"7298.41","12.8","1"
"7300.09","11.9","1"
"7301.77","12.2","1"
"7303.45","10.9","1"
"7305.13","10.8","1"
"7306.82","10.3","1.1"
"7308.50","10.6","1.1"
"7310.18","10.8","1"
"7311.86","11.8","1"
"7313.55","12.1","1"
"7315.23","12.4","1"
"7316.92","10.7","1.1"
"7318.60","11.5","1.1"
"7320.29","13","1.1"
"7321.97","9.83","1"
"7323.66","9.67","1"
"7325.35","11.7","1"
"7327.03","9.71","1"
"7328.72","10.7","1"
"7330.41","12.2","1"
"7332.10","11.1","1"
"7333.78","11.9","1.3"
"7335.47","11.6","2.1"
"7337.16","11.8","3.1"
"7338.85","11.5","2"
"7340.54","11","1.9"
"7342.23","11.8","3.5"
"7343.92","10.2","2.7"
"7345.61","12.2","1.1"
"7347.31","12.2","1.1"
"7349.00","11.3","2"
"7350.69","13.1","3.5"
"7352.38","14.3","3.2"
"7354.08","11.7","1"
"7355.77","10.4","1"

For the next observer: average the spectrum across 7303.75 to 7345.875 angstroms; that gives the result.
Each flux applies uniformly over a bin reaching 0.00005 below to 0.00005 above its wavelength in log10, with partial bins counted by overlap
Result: 11.2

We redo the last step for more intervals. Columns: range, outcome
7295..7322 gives 11.4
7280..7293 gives 11.4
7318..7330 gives 10.9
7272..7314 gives 11.4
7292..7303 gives 11.9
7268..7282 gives 11.2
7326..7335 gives 11.2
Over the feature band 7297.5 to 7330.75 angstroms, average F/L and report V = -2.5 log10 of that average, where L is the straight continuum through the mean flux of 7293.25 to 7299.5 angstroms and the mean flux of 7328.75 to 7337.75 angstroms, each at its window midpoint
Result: 0.05 mag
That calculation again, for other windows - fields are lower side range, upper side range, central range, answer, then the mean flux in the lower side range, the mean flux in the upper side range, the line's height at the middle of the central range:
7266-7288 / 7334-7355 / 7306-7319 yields 0.03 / 11.3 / 11.9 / 11.6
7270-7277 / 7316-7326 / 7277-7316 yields -0.04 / 11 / 11.1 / 11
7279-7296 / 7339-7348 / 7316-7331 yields 0.05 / 11.6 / 11.5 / 11.5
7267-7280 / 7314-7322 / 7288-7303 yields -0.03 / 11.2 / 11.7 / 11.5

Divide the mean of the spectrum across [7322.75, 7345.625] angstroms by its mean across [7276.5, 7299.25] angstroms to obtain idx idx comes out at 0.97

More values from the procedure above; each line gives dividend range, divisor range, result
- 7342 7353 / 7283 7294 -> 1.05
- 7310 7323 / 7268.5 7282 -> 1.03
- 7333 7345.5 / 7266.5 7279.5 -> 1.01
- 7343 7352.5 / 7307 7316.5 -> 1.06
